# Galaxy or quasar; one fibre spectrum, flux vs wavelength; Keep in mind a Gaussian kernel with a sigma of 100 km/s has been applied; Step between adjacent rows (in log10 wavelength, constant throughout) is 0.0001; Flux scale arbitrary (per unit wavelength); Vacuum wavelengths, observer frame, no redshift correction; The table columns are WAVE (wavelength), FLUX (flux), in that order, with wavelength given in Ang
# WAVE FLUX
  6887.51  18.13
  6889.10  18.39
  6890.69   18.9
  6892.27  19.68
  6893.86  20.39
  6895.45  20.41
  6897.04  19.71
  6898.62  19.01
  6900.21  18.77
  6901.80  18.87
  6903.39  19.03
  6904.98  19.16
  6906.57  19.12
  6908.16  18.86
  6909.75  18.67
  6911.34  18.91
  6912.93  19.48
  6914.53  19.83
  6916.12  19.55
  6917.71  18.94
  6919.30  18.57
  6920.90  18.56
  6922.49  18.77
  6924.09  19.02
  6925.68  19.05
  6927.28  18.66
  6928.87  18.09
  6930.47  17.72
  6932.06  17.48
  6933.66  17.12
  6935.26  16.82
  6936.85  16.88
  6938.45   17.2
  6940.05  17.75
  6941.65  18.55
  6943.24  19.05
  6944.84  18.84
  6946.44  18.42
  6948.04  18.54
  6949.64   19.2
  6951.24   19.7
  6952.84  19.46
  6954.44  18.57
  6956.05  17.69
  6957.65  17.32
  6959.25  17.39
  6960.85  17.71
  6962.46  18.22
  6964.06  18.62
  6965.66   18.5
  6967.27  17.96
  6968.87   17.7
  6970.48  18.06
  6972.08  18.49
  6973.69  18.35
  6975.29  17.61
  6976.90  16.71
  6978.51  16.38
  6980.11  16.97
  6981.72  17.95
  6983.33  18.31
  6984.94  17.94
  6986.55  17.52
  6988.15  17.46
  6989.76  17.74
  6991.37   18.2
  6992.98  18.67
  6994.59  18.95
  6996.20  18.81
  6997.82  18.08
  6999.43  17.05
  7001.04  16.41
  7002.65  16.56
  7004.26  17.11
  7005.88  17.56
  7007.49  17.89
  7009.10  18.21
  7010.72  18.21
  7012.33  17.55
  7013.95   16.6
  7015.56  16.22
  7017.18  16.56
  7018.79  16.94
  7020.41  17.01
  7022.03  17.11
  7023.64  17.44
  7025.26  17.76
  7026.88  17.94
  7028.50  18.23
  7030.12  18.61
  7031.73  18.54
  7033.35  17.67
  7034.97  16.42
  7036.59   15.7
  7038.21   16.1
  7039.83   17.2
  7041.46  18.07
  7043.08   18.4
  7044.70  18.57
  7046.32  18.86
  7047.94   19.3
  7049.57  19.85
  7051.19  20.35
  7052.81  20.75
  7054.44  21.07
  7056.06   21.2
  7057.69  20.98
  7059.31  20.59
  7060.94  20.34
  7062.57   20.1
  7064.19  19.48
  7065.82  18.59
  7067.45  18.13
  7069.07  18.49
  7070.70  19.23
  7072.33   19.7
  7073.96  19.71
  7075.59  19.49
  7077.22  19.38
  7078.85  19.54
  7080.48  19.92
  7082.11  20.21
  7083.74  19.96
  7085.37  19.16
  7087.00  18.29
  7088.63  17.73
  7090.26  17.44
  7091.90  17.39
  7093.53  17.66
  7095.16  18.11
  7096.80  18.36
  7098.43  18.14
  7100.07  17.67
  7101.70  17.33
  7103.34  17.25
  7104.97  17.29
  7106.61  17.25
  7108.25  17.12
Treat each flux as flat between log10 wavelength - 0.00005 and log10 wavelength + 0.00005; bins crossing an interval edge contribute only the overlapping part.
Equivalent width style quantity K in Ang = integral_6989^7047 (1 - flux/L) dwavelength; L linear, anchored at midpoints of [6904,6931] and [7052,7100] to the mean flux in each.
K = 4.7 Ang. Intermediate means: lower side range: 18.9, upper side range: 19.3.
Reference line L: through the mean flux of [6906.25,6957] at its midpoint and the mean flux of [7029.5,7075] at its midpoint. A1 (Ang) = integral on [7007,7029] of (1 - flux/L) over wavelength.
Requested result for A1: 1.7 Ang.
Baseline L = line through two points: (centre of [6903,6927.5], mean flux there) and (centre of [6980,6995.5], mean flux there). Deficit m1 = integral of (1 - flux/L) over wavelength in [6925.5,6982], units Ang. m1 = 1.5 Ang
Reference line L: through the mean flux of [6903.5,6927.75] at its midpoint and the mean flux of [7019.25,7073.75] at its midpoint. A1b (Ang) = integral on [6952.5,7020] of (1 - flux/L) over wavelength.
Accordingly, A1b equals 4.1 Ang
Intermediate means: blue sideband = 19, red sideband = 18.7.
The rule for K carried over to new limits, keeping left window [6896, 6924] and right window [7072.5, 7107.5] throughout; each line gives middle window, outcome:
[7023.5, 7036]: 0.6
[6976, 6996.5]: 1.1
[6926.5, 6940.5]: 1.1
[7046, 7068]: -1.7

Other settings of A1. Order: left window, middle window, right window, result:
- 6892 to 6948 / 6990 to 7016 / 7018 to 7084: 1.6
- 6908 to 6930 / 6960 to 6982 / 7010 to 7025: 0.2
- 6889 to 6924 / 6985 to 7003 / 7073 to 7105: 1.0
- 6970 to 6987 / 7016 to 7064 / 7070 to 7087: 0.8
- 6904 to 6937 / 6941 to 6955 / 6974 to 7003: -0.6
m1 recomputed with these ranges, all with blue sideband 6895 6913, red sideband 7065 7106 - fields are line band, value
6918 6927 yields 0.1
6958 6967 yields 0.4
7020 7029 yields 0.6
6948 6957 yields 0.1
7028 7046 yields 1.1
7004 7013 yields 0.5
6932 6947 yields 1.0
